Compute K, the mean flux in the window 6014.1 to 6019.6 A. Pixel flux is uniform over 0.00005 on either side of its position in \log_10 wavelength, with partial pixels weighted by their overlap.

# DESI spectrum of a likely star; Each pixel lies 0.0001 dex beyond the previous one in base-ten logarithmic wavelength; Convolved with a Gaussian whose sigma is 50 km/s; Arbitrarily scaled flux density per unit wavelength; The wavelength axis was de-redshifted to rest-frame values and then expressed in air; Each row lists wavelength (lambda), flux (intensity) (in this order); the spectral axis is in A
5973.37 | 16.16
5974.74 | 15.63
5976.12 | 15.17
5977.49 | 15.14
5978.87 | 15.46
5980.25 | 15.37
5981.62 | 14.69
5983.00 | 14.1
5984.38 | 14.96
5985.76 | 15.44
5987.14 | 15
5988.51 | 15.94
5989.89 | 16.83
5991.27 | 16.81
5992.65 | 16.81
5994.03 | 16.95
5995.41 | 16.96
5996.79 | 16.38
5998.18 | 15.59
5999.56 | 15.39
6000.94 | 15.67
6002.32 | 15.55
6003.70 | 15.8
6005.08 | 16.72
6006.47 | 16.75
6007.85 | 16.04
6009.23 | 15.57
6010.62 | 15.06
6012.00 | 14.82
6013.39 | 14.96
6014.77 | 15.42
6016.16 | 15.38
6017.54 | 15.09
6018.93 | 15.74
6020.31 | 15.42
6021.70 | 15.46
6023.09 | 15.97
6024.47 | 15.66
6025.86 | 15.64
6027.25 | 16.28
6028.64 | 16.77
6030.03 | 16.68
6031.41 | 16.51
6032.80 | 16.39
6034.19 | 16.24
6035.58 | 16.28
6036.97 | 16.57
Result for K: 15.4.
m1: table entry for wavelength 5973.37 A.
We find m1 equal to 16.16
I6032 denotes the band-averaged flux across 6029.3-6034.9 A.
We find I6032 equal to 16.5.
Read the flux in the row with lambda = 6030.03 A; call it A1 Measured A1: 16.68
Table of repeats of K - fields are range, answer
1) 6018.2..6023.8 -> 15.6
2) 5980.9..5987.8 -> 14.8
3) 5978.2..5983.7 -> 14.9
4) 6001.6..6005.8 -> 16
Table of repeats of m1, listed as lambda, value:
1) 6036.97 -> 16.57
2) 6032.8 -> 16.39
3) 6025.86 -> 15.64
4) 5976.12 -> 15.17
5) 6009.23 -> 15.57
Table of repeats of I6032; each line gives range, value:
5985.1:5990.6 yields 15.8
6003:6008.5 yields 16.3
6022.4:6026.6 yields 15.8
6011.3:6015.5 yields 15.1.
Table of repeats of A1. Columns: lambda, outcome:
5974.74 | 15.63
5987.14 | 15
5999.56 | 15.39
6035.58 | 16.28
